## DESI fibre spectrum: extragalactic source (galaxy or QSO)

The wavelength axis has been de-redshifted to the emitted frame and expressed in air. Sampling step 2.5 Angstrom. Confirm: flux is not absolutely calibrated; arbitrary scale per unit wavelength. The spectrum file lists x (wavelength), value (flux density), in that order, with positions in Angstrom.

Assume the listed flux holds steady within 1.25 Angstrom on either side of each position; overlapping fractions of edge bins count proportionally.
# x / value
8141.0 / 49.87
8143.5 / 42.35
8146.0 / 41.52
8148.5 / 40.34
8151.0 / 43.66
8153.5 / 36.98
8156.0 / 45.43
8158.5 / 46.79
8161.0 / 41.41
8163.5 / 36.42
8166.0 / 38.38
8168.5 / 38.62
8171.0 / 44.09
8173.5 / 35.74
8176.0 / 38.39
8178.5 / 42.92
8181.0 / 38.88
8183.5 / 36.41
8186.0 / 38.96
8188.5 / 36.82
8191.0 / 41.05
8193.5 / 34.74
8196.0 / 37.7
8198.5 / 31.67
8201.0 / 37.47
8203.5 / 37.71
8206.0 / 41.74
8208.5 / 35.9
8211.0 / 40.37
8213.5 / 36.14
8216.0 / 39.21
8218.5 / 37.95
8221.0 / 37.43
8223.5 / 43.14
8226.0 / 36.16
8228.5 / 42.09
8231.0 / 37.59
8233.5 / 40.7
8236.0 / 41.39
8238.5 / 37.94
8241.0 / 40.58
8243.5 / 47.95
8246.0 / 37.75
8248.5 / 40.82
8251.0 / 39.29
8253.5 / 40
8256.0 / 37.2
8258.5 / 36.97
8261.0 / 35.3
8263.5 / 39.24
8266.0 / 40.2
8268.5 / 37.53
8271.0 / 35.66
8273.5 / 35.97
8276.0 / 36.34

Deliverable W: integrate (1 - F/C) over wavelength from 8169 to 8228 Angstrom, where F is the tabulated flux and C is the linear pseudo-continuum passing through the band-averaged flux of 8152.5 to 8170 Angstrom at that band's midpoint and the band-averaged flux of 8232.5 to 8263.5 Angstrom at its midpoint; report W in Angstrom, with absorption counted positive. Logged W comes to 2.8 Angstrom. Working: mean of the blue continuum 40.7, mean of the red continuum 39.6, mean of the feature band 38.3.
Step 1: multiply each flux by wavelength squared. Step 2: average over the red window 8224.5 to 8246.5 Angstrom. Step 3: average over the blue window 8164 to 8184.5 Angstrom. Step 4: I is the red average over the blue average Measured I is 1.05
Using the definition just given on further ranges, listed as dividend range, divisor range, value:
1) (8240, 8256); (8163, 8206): 1.09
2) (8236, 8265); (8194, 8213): 1.07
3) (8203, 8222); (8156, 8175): 0.96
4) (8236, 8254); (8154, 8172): 1.00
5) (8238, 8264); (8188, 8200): 1.10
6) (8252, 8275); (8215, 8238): 0.96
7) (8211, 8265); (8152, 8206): 1.02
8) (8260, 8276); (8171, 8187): 0.98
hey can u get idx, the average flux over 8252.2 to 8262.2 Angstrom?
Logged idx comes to 37.4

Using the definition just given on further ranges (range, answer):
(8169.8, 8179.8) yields 40.3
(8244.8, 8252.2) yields 39.3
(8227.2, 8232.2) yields 39.8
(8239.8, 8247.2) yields 42.1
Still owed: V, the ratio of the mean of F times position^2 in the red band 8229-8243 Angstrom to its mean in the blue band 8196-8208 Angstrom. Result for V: 1.09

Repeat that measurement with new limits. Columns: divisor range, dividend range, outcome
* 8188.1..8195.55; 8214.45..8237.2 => 1.06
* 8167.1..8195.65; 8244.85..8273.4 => 1.00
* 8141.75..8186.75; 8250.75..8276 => 0.95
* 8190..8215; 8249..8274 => 1.03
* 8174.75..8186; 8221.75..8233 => 1.03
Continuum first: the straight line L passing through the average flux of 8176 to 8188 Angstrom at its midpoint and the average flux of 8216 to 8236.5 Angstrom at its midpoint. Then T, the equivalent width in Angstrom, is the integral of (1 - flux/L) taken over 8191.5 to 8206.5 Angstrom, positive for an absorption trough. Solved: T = 0.9 Angstrom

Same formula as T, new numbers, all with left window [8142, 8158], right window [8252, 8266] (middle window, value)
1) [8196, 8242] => 1.03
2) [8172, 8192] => 1.07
